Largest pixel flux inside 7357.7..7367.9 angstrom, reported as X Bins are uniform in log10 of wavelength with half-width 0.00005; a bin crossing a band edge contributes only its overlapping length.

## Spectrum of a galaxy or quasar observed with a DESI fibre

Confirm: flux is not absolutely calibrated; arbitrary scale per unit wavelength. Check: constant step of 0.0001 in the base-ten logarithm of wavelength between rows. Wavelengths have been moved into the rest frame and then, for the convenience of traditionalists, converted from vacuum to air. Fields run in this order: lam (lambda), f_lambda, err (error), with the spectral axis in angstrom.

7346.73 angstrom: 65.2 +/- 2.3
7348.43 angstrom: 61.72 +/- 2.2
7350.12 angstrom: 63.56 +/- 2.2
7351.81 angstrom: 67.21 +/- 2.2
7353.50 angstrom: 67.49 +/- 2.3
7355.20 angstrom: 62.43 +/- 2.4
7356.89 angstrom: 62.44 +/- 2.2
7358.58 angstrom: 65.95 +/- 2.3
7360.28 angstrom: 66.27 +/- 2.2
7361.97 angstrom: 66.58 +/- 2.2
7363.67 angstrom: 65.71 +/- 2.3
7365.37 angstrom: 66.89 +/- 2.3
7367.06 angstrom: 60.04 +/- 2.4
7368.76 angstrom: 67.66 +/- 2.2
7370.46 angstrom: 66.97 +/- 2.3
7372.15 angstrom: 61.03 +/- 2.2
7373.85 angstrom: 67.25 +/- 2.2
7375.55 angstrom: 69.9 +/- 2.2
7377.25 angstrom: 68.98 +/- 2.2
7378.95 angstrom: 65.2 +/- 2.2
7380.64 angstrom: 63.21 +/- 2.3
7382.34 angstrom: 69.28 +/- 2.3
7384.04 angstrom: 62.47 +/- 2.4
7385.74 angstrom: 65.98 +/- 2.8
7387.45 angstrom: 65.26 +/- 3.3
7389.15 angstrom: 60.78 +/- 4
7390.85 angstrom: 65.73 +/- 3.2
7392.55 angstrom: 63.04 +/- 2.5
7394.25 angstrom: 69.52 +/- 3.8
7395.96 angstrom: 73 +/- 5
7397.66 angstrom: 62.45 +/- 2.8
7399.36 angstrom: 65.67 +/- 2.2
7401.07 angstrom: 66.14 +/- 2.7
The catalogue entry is 66.89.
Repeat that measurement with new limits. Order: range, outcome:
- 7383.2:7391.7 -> 65.98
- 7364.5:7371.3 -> 67.66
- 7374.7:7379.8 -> 69.9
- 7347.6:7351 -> 63.56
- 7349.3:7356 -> 67.49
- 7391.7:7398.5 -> 73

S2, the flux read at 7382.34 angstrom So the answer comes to 69.28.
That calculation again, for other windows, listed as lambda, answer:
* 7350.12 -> 63.56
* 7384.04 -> 62.47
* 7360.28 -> 66.27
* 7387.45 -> 65.26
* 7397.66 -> 62.45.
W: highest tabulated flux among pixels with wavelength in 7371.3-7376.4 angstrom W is 69.9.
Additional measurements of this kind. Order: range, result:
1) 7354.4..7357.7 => 62.44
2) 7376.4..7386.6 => 69.28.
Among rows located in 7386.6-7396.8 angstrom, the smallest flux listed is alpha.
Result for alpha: 60.78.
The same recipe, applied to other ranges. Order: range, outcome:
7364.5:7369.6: 60.04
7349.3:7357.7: 62.43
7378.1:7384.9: 62.47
